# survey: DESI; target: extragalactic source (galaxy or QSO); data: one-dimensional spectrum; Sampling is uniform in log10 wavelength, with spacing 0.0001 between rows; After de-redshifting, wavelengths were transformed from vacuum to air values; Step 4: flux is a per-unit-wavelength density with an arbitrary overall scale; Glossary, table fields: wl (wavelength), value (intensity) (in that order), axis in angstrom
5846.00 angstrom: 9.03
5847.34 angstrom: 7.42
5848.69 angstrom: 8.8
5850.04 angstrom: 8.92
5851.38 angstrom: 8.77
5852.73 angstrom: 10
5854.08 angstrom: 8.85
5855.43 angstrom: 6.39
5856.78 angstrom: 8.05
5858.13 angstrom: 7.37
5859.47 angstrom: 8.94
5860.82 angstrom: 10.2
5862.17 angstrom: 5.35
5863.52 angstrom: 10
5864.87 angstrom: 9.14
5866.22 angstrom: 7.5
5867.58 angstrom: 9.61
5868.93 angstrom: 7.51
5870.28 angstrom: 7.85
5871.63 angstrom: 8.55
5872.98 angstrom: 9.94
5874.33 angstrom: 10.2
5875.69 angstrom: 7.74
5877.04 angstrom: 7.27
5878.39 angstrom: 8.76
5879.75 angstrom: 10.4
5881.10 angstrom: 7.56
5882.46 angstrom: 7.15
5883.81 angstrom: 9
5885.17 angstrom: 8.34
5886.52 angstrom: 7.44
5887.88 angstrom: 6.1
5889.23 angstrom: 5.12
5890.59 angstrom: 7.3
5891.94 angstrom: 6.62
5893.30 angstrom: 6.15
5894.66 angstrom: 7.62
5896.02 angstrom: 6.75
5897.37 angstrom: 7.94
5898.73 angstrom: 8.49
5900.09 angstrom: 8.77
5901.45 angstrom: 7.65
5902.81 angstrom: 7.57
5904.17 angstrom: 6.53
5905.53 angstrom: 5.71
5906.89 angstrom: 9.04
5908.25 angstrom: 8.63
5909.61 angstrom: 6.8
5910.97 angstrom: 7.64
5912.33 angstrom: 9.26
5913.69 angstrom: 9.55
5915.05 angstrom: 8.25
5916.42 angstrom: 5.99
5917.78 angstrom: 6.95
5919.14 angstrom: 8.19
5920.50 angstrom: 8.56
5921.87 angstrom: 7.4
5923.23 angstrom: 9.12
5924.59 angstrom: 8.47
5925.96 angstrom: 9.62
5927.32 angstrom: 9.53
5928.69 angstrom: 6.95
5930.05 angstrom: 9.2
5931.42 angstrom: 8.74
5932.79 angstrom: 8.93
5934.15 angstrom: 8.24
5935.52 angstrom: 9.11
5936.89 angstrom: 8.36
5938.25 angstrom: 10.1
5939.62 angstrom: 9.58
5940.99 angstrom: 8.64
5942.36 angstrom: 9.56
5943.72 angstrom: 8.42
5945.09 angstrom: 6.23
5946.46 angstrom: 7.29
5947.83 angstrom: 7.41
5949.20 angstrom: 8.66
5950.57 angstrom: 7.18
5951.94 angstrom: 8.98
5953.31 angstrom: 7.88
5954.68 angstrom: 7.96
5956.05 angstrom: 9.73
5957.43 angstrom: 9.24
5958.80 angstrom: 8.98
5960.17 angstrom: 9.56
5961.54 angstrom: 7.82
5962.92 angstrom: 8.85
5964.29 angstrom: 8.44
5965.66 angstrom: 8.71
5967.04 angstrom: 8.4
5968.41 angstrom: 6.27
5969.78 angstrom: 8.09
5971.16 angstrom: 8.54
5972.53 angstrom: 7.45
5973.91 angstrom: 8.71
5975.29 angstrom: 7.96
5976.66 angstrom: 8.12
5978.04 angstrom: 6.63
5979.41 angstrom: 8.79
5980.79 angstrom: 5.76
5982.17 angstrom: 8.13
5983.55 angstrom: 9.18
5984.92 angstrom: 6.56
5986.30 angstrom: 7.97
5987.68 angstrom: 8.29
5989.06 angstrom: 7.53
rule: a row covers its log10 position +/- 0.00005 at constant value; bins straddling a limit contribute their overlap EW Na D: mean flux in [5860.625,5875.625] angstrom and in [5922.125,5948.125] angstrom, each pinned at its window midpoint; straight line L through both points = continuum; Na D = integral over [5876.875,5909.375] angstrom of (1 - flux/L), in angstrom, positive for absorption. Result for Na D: 3.9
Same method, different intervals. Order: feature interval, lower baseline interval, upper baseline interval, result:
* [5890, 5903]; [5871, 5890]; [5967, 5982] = 0.9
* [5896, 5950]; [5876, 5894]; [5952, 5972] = -1.6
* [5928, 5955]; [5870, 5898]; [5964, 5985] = -1.8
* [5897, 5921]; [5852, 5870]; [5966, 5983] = 0.8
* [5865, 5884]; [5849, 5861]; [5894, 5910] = -0.8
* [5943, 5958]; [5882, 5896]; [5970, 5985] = -0.9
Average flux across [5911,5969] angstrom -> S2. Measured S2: 8.43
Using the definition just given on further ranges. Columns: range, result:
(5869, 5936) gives 8.01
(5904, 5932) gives 8.13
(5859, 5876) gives 8.67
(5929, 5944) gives 8.96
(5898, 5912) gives 7.72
